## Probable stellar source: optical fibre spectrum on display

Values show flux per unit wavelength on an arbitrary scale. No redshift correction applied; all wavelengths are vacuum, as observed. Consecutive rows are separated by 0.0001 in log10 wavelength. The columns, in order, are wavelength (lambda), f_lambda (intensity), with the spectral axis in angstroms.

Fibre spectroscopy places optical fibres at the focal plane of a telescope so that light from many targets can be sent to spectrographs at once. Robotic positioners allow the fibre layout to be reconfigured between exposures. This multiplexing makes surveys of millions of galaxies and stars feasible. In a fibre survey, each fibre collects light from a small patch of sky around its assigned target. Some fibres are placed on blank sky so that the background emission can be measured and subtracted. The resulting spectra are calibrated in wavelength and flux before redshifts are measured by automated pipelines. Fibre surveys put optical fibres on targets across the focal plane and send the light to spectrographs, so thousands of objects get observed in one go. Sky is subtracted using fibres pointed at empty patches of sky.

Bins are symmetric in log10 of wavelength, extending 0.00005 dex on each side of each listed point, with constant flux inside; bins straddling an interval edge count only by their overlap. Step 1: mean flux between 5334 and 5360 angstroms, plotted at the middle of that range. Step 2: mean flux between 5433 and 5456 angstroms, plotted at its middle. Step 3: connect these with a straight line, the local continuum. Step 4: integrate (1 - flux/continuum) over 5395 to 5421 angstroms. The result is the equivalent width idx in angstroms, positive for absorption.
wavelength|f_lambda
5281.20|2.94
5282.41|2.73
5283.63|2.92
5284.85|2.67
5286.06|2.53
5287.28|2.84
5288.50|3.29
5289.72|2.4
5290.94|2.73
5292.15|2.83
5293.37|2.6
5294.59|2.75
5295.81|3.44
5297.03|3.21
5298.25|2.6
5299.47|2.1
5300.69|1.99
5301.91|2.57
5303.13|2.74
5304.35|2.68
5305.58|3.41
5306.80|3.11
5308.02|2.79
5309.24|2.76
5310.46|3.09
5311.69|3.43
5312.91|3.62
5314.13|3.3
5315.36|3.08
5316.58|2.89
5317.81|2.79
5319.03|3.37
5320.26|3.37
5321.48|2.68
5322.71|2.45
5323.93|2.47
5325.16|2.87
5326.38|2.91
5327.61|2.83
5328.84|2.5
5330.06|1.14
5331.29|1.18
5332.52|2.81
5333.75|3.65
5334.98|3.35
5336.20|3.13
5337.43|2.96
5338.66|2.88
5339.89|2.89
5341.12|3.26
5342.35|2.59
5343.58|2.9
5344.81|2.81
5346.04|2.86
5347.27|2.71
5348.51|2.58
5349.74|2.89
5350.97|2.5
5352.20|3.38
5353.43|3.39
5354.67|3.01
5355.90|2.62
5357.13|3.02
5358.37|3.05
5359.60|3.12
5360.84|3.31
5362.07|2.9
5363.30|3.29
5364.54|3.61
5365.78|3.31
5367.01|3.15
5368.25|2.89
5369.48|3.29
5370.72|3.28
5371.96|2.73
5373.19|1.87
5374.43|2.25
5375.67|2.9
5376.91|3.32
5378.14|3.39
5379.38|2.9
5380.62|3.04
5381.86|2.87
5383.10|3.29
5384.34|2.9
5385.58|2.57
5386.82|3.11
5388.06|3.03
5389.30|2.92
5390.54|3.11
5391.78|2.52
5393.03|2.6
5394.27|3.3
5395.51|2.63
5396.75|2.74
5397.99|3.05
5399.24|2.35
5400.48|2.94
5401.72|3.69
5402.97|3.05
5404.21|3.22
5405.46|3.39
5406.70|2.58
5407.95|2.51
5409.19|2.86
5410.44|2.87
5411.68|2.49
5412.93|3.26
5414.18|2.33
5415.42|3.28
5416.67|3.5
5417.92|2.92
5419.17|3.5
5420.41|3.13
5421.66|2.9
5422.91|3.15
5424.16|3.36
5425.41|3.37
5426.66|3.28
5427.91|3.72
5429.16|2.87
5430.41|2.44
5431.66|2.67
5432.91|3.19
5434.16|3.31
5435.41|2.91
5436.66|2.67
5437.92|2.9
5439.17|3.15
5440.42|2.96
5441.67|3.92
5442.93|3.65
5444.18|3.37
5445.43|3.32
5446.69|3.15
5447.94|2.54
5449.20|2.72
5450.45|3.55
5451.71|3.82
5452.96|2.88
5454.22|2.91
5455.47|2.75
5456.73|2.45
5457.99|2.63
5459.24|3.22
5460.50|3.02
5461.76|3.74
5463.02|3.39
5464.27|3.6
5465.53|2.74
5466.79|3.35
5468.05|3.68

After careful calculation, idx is 0.9 angstroms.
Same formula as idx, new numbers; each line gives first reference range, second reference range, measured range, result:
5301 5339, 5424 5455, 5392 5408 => 0.61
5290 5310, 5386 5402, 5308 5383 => -2.44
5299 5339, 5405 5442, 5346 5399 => -0.45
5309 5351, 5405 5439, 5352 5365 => -1.09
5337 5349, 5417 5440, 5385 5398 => 0.51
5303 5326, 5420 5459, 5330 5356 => 1.60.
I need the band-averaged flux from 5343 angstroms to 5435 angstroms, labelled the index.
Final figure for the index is 2.99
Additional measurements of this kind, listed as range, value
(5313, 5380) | 2.91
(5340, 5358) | 2.9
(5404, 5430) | 3.06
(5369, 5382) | 2.89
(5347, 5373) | 3.03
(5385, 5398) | 2.86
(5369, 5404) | 2.92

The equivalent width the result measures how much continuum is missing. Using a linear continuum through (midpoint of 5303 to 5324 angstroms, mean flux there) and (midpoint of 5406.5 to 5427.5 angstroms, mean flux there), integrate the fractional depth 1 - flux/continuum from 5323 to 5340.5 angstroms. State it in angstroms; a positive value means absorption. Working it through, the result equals 2.0 angstroms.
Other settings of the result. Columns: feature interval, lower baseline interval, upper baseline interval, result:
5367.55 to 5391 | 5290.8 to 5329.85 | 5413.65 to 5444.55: 0.7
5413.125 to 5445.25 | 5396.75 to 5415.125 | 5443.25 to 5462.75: -1.6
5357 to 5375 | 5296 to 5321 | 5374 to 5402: -0.4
